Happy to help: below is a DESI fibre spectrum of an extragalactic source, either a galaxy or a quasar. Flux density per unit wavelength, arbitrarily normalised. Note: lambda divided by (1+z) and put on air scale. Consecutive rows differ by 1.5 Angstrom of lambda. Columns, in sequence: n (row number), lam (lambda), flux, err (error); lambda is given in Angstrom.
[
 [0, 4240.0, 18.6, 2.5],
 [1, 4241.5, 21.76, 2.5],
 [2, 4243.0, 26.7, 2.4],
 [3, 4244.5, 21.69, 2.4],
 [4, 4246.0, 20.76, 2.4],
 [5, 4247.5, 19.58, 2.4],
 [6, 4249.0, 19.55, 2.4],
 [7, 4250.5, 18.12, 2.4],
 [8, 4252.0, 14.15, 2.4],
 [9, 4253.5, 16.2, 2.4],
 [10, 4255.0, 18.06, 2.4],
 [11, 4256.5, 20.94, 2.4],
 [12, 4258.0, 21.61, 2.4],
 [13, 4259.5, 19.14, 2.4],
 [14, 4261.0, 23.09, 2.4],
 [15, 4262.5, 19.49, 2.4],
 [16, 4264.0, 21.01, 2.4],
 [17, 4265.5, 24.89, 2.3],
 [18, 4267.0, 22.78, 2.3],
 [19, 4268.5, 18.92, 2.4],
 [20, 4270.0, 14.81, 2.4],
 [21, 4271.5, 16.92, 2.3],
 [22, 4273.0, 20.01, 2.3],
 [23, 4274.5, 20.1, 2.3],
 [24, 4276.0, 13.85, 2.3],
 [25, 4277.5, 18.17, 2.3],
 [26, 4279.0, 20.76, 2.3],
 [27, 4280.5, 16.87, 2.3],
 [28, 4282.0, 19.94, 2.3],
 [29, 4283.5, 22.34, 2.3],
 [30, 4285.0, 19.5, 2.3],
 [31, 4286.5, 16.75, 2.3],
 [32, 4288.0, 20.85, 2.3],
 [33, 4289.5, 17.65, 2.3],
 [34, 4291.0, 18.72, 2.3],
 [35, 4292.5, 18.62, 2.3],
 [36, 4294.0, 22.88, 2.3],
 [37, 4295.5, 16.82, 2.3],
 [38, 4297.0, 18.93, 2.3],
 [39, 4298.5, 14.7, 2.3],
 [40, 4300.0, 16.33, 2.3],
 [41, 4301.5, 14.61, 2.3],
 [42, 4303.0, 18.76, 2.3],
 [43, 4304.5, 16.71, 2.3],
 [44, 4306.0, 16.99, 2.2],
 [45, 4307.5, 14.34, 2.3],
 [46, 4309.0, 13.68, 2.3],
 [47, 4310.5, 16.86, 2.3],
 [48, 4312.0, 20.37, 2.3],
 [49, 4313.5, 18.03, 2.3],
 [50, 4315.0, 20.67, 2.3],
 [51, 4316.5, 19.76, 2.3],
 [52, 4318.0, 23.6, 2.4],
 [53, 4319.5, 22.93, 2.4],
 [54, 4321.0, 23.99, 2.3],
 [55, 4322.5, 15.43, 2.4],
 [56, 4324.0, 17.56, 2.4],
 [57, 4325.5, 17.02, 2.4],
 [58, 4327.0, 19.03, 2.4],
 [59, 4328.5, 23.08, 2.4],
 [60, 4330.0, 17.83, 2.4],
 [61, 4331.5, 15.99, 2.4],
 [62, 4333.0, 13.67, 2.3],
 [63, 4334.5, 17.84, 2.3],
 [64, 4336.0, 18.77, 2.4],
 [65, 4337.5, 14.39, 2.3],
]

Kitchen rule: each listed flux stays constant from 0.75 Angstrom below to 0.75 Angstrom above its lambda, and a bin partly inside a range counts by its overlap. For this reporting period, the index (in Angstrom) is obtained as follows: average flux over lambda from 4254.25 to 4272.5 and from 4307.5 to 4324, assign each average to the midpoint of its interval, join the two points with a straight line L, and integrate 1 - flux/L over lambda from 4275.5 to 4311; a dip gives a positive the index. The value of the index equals 3.3 Angstrom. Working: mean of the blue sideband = 20.1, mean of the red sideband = 19.2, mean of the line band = 17.8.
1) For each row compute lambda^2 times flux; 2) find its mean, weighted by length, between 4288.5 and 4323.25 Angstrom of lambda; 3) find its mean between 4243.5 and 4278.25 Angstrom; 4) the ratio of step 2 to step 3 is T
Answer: 0.97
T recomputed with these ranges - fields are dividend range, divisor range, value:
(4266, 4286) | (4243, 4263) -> 0.97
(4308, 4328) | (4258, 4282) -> 1.01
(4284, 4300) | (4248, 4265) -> 0.97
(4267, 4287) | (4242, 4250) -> 0.87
